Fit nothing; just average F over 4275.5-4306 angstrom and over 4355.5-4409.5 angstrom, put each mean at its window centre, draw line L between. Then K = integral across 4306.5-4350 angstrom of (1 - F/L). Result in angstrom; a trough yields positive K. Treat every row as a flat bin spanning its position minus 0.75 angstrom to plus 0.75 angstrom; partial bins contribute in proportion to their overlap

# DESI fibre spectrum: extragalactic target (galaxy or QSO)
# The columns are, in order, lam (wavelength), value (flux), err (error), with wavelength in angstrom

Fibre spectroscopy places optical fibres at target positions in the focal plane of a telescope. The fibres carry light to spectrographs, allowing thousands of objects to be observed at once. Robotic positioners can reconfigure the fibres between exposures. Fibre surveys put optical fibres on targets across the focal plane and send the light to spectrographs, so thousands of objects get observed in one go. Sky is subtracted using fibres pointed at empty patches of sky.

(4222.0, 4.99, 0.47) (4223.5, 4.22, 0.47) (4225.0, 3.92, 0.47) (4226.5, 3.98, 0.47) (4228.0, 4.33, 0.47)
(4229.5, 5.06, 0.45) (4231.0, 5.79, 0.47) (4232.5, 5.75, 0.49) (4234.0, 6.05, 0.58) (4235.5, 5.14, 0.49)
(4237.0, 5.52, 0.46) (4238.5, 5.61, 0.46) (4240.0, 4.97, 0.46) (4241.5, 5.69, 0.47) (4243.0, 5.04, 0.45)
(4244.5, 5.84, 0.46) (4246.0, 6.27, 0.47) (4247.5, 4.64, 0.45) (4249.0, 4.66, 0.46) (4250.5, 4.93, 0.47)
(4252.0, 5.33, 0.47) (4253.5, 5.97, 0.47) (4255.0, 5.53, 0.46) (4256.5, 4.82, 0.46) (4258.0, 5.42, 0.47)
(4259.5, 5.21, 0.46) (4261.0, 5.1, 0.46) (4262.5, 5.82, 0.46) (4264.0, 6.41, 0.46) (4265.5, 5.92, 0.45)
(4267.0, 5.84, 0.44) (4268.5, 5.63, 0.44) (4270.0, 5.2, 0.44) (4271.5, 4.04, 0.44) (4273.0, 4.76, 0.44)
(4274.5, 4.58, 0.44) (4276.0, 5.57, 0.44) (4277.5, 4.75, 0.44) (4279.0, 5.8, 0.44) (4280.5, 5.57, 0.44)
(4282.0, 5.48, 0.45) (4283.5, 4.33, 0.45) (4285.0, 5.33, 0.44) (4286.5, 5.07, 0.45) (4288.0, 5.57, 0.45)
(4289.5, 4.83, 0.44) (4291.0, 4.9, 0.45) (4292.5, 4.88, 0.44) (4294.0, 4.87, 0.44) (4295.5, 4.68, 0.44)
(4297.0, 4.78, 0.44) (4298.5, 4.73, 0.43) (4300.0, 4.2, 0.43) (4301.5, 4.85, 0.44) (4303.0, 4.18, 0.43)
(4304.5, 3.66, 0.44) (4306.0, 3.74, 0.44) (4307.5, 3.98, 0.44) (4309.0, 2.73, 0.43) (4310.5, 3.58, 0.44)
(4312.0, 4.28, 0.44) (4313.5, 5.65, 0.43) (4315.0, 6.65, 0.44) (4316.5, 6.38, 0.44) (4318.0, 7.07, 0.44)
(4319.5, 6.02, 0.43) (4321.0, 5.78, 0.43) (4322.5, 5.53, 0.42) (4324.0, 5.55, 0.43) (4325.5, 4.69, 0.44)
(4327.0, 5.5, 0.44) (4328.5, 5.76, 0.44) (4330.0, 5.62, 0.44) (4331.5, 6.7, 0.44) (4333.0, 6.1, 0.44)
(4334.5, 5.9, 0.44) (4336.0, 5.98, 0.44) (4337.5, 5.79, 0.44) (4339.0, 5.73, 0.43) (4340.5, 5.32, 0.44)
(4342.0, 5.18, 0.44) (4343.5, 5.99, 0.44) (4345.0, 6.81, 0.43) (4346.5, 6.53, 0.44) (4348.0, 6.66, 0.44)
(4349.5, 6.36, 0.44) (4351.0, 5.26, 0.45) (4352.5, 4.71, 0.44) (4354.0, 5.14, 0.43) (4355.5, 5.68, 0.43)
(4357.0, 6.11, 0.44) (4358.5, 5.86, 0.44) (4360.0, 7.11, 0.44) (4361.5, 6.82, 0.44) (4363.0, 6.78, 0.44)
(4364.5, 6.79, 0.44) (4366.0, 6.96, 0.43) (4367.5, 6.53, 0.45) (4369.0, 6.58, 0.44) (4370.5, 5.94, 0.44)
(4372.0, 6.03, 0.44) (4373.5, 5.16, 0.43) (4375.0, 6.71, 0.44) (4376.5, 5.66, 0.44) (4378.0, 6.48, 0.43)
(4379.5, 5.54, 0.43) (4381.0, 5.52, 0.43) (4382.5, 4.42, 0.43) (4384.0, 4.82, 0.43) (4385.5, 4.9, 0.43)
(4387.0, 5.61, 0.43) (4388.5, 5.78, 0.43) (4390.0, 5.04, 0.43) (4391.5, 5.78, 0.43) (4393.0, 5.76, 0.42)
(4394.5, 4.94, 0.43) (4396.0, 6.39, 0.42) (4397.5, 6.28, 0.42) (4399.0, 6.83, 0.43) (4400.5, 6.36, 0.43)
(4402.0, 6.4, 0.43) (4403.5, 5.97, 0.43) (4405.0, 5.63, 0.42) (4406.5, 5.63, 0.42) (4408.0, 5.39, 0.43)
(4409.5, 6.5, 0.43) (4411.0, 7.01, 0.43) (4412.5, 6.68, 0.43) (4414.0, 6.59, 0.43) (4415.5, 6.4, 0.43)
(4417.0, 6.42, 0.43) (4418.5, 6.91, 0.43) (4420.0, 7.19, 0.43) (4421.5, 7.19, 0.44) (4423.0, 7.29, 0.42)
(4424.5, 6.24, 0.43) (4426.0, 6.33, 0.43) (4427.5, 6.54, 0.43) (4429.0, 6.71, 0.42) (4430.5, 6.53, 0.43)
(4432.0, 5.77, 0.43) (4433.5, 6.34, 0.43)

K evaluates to -2.5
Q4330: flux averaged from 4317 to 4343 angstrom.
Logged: 5.79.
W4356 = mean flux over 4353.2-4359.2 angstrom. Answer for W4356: 5.69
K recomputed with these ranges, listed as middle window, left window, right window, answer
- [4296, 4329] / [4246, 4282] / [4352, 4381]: 4.3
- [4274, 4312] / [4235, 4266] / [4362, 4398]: 6.1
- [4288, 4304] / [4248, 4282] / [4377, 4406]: 2.0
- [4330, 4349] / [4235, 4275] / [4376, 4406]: -1.6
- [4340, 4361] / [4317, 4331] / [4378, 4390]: -1.4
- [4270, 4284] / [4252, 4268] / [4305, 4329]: 1.2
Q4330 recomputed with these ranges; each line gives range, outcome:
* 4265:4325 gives 5.02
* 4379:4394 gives 5.31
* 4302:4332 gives 5.14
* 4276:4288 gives 5.24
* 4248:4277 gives 5.29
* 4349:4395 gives 5.83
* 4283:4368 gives 5.48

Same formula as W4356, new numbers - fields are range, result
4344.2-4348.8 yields 6.66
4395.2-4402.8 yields 6.44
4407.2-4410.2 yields 5.93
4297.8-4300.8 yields 4.47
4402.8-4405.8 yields 5.79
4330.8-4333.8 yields 6.39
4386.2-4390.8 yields 5.47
